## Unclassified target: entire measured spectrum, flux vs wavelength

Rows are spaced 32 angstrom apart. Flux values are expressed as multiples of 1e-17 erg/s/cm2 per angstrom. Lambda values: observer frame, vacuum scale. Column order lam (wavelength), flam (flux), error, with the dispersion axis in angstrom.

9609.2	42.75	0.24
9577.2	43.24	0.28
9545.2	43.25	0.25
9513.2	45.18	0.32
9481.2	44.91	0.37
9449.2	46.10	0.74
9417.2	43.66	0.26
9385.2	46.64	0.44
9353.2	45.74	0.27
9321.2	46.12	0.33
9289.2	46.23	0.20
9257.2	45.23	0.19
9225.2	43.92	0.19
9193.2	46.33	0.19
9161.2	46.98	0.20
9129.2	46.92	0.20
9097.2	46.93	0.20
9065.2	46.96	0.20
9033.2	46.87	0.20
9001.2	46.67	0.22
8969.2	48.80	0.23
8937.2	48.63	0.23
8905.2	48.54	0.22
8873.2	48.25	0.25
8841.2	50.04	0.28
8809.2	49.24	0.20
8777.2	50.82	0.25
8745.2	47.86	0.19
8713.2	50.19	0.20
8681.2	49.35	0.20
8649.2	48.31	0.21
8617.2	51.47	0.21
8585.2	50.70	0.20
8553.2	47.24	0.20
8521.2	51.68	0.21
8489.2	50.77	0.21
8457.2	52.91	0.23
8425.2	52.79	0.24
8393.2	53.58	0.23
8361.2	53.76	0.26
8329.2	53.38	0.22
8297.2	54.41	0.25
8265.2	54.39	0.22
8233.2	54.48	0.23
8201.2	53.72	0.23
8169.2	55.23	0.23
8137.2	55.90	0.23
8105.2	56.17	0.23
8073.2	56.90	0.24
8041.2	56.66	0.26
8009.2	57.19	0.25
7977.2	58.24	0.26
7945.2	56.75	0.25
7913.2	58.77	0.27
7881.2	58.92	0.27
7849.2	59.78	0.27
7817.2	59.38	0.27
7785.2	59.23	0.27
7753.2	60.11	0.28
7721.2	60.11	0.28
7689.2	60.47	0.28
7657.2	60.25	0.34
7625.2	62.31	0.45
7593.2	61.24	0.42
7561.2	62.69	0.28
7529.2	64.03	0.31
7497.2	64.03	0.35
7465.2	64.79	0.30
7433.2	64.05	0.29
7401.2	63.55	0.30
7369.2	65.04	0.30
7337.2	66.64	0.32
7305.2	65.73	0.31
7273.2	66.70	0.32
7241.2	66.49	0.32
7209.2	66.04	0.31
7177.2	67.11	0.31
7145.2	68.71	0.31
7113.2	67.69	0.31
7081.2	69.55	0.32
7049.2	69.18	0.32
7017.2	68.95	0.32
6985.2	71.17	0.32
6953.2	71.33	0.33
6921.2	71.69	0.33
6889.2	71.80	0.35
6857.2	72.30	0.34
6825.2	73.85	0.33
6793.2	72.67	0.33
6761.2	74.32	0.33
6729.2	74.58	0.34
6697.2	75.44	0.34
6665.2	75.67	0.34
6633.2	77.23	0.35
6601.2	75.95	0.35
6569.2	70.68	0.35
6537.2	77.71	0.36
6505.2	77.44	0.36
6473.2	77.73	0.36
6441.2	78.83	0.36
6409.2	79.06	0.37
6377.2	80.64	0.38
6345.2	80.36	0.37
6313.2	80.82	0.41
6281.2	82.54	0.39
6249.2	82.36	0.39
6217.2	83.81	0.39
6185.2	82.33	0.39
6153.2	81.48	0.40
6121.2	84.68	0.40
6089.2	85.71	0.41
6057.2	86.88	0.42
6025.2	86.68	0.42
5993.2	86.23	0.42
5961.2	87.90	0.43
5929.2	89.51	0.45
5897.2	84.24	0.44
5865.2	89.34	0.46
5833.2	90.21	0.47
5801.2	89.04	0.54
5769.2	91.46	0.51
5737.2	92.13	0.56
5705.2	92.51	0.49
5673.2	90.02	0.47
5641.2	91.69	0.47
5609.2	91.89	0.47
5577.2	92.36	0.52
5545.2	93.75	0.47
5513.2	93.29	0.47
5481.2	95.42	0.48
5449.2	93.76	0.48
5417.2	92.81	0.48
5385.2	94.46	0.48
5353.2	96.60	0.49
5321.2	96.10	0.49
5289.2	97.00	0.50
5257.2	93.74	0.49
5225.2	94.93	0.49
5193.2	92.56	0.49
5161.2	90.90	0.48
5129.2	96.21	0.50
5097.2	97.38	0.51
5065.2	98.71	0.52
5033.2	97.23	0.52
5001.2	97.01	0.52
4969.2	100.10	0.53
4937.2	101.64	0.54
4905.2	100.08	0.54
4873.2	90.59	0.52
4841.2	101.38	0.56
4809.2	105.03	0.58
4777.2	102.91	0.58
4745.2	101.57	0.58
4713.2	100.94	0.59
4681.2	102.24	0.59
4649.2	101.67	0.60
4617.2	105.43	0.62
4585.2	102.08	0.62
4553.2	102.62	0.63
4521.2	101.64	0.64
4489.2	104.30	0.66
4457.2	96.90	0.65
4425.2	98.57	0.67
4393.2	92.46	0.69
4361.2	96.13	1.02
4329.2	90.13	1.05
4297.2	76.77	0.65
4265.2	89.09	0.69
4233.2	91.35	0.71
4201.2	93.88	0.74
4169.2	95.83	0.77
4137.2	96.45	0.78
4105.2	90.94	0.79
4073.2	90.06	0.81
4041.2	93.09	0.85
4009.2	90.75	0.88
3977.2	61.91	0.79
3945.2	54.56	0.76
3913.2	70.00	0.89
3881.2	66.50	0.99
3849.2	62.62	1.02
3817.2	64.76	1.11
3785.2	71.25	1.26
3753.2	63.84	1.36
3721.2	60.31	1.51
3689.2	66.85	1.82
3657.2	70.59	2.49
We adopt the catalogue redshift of 0.000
